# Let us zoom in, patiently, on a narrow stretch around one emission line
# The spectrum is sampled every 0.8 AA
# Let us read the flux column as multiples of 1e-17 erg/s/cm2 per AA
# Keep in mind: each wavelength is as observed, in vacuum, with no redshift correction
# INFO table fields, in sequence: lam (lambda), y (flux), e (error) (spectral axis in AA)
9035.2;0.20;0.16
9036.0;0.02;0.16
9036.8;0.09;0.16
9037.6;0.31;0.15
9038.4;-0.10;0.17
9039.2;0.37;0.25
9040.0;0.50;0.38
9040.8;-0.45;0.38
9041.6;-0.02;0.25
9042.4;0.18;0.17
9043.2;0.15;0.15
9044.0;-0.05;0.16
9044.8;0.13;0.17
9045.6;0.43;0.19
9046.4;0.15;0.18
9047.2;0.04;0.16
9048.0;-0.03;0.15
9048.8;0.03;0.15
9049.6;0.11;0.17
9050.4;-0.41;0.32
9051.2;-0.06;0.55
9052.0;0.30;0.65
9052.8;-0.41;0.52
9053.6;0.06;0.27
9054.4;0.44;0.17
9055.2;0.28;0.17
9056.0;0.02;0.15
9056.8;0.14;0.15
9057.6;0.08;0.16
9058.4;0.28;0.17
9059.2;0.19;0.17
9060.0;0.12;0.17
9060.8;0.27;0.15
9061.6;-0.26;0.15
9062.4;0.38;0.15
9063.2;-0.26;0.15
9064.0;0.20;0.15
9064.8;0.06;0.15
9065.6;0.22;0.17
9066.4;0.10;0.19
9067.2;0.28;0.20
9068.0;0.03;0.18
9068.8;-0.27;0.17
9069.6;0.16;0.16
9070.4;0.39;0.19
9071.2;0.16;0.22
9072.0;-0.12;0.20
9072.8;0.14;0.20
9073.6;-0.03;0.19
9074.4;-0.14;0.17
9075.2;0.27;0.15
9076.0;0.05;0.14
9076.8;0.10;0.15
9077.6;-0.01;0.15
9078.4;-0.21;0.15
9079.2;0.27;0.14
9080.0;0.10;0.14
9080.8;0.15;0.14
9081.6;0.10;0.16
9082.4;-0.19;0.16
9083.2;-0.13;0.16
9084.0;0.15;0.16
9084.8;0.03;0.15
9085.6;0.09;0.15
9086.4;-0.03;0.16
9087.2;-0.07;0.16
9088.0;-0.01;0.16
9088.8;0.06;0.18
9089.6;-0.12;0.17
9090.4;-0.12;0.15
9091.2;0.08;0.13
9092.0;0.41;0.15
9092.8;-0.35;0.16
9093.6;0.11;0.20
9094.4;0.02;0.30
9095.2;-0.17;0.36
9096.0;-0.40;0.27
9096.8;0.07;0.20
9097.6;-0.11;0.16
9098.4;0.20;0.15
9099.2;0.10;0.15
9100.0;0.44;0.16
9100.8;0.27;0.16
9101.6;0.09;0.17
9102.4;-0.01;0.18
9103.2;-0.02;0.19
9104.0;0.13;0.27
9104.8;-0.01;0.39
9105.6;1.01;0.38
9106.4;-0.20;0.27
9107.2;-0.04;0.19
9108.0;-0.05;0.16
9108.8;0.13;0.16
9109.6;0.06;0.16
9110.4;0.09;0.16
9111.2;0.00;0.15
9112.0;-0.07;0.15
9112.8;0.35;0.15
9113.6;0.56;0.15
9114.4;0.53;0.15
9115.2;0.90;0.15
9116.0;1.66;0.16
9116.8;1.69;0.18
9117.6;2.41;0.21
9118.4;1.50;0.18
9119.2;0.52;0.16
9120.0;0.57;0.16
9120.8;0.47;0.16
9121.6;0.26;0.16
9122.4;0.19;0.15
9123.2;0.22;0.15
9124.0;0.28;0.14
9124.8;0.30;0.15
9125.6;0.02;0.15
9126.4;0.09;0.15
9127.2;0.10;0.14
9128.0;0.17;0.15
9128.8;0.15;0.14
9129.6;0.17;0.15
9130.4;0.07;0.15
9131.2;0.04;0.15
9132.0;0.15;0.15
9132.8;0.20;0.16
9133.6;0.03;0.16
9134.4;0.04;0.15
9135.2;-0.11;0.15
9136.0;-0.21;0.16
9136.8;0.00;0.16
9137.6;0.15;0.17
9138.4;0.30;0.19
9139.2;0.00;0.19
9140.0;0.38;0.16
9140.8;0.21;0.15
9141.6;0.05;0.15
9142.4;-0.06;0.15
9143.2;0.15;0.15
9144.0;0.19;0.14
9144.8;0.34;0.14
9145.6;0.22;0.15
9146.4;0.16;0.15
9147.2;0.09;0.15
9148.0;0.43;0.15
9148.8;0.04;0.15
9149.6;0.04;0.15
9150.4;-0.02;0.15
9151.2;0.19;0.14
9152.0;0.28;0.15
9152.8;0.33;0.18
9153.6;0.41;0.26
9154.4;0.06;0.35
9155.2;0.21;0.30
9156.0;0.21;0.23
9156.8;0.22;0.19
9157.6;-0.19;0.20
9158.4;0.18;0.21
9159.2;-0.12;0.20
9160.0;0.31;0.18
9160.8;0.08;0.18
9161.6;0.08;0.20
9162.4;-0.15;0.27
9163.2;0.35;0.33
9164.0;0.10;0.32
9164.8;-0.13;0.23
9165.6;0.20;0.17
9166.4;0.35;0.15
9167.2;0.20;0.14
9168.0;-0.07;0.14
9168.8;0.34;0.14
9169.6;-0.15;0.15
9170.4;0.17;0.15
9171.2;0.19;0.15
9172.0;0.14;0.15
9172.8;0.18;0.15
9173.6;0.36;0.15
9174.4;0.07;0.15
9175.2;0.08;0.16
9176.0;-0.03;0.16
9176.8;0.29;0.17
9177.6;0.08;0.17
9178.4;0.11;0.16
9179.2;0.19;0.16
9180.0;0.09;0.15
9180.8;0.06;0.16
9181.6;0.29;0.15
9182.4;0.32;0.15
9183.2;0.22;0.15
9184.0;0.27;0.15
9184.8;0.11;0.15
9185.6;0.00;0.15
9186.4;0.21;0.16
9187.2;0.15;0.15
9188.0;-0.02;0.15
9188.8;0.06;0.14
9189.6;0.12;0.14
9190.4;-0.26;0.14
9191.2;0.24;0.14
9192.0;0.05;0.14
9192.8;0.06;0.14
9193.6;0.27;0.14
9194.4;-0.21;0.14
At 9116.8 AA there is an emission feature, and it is H-beta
